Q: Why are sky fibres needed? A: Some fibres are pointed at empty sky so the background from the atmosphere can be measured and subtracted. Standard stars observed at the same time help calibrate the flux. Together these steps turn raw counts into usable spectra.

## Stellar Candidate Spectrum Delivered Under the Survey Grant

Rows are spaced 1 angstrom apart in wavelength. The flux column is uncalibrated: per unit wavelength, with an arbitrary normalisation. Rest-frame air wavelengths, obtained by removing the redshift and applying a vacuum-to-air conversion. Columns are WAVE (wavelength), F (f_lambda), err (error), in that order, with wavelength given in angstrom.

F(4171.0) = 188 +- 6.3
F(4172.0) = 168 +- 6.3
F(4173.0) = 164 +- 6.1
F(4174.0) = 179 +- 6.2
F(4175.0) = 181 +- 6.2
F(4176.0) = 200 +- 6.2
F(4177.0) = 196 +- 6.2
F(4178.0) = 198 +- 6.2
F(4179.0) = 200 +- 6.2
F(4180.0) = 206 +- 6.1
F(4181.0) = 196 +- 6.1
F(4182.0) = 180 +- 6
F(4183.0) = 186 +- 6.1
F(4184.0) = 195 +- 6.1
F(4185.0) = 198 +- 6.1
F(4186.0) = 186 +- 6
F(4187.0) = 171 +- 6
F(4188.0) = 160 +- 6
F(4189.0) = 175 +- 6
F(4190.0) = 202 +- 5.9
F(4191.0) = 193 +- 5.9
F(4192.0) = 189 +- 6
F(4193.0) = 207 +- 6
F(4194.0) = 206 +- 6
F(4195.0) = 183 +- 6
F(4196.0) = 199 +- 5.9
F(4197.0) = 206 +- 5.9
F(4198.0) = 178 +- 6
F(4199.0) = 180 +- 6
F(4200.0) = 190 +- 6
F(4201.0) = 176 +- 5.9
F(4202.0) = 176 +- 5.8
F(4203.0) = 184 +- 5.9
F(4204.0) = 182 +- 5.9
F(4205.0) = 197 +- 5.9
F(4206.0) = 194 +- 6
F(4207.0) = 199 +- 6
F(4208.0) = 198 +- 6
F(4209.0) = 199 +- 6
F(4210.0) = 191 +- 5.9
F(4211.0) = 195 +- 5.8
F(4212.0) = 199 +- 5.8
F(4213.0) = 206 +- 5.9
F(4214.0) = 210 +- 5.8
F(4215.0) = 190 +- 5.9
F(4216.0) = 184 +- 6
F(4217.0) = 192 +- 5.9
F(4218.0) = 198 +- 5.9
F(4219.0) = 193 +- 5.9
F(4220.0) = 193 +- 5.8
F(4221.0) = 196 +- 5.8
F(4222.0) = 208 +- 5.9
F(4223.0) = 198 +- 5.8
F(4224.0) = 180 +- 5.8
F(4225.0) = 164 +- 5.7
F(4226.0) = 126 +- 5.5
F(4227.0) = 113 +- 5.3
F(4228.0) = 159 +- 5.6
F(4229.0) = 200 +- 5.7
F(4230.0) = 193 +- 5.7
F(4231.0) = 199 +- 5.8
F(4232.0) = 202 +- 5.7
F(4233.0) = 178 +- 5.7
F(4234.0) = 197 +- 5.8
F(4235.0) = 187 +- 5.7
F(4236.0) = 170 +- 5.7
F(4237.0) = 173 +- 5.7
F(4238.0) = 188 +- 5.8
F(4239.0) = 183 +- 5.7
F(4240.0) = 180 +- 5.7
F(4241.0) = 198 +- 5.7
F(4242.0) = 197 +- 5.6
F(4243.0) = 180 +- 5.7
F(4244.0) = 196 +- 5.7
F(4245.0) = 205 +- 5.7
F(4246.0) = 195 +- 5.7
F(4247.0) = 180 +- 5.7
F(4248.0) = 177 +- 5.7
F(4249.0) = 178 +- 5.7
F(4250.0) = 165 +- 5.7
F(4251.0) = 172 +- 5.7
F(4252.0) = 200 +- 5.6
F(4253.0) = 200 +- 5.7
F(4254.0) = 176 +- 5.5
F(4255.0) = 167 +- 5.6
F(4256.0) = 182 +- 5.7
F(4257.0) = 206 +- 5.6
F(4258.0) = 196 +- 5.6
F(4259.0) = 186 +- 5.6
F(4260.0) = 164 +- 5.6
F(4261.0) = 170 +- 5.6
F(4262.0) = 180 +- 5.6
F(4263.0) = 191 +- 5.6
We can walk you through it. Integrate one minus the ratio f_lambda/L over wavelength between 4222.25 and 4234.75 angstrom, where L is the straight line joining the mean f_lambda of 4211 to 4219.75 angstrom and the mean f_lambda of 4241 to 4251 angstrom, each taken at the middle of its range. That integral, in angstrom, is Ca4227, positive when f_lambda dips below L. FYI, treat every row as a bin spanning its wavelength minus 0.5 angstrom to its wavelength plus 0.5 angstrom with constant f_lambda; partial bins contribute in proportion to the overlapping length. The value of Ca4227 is 1.0 angstrom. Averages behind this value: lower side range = 196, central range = 177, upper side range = 186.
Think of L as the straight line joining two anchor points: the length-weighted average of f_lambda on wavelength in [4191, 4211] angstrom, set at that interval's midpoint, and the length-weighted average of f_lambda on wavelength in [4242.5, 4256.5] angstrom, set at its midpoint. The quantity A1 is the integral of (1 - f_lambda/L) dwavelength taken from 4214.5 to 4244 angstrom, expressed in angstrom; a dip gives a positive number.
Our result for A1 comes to 0.5 angstrom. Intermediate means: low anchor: 191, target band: 184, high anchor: 184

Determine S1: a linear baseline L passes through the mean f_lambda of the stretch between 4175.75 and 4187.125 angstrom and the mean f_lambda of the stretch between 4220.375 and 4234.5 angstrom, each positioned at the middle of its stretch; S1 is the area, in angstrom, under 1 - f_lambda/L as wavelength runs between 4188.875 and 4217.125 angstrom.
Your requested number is -0.9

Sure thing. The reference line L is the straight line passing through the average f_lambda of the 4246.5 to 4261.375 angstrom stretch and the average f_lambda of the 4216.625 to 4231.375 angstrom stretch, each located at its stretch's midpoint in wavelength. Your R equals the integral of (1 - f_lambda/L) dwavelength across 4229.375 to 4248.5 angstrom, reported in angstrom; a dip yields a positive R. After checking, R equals -0.8 angstrom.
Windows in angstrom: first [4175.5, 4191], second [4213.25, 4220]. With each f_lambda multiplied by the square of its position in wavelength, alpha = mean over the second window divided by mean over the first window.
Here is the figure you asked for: 1.04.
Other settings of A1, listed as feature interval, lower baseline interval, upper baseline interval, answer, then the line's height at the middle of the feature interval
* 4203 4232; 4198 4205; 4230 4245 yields -0.5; 185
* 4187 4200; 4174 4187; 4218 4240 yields 0.0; 189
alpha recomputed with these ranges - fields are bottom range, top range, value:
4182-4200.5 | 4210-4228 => 0.99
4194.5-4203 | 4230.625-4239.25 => 1.02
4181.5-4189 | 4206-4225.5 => 1.08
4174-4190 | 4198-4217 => 1.03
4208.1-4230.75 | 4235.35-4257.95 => 1.01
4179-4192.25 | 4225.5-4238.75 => 0.96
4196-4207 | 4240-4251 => 1.01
